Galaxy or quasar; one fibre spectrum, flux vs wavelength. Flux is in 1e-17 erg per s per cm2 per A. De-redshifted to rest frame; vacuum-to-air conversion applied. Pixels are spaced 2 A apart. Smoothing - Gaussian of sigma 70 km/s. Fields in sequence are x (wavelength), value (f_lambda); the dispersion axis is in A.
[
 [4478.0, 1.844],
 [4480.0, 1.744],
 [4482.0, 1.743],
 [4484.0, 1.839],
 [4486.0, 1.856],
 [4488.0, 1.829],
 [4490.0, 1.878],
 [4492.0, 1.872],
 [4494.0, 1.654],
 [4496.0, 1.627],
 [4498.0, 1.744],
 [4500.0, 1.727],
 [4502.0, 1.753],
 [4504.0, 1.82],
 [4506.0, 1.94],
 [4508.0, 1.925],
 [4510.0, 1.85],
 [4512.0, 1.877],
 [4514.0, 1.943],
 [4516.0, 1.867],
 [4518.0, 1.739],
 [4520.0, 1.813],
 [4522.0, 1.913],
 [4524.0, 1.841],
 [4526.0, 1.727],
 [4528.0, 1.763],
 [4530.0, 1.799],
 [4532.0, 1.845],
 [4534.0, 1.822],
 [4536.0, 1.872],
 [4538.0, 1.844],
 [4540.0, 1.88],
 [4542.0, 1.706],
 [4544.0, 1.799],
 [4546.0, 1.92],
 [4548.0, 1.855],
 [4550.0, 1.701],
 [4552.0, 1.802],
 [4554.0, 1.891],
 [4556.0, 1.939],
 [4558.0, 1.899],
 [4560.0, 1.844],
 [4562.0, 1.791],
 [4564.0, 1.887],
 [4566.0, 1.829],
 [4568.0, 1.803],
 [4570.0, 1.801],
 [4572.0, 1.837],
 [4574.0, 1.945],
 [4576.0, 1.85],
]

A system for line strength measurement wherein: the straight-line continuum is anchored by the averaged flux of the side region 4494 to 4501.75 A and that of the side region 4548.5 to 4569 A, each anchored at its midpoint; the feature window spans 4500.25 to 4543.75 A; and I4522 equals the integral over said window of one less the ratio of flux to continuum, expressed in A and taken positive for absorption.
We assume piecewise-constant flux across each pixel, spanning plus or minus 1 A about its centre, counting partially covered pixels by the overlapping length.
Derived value -2.0 A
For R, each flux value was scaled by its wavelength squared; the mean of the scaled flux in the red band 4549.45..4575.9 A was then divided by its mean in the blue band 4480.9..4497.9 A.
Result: 1.07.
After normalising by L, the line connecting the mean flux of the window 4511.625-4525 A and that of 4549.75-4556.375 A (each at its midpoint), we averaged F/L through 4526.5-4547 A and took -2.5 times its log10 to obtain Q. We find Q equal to 0.01 mag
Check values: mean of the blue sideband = 1.86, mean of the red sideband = 1.84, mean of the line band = 1.82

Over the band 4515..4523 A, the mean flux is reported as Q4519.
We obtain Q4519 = 1.83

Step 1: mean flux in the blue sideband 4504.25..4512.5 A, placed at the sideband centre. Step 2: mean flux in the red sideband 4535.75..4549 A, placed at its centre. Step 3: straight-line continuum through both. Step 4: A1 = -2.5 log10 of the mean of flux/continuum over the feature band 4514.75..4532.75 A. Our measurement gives 0.032 mag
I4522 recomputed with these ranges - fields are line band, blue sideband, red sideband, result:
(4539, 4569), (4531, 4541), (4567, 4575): 0.2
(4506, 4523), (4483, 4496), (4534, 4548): -0.5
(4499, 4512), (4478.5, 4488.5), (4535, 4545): -0.2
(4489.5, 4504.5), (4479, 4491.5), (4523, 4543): 0.5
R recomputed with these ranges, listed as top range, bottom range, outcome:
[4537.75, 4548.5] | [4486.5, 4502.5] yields 1.06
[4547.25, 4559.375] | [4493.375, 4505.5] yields 1.09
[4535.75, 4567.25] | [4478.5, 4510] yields 1.05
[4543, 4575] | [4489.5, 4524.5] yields 1.04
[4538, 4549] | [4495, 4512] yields 1.03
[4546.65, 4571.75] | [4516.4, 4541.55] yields 1.02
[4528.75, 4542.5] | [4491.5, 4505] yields 1.07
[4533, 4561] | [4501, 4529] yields 1.01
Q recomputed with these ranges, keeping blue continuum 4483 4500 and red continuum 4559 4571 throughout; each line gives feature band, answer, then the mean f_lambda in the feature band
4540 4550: 0.00 mag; 1.81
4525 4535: 0.01 mag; 1.79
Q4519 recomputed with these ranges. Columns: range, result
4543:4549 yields 1.86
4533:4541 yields 1.85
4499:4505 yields 1.77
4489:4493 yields 1.88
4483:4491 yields 1.85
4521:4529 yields 1.81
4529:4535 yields 1.82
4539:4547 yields 1.83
